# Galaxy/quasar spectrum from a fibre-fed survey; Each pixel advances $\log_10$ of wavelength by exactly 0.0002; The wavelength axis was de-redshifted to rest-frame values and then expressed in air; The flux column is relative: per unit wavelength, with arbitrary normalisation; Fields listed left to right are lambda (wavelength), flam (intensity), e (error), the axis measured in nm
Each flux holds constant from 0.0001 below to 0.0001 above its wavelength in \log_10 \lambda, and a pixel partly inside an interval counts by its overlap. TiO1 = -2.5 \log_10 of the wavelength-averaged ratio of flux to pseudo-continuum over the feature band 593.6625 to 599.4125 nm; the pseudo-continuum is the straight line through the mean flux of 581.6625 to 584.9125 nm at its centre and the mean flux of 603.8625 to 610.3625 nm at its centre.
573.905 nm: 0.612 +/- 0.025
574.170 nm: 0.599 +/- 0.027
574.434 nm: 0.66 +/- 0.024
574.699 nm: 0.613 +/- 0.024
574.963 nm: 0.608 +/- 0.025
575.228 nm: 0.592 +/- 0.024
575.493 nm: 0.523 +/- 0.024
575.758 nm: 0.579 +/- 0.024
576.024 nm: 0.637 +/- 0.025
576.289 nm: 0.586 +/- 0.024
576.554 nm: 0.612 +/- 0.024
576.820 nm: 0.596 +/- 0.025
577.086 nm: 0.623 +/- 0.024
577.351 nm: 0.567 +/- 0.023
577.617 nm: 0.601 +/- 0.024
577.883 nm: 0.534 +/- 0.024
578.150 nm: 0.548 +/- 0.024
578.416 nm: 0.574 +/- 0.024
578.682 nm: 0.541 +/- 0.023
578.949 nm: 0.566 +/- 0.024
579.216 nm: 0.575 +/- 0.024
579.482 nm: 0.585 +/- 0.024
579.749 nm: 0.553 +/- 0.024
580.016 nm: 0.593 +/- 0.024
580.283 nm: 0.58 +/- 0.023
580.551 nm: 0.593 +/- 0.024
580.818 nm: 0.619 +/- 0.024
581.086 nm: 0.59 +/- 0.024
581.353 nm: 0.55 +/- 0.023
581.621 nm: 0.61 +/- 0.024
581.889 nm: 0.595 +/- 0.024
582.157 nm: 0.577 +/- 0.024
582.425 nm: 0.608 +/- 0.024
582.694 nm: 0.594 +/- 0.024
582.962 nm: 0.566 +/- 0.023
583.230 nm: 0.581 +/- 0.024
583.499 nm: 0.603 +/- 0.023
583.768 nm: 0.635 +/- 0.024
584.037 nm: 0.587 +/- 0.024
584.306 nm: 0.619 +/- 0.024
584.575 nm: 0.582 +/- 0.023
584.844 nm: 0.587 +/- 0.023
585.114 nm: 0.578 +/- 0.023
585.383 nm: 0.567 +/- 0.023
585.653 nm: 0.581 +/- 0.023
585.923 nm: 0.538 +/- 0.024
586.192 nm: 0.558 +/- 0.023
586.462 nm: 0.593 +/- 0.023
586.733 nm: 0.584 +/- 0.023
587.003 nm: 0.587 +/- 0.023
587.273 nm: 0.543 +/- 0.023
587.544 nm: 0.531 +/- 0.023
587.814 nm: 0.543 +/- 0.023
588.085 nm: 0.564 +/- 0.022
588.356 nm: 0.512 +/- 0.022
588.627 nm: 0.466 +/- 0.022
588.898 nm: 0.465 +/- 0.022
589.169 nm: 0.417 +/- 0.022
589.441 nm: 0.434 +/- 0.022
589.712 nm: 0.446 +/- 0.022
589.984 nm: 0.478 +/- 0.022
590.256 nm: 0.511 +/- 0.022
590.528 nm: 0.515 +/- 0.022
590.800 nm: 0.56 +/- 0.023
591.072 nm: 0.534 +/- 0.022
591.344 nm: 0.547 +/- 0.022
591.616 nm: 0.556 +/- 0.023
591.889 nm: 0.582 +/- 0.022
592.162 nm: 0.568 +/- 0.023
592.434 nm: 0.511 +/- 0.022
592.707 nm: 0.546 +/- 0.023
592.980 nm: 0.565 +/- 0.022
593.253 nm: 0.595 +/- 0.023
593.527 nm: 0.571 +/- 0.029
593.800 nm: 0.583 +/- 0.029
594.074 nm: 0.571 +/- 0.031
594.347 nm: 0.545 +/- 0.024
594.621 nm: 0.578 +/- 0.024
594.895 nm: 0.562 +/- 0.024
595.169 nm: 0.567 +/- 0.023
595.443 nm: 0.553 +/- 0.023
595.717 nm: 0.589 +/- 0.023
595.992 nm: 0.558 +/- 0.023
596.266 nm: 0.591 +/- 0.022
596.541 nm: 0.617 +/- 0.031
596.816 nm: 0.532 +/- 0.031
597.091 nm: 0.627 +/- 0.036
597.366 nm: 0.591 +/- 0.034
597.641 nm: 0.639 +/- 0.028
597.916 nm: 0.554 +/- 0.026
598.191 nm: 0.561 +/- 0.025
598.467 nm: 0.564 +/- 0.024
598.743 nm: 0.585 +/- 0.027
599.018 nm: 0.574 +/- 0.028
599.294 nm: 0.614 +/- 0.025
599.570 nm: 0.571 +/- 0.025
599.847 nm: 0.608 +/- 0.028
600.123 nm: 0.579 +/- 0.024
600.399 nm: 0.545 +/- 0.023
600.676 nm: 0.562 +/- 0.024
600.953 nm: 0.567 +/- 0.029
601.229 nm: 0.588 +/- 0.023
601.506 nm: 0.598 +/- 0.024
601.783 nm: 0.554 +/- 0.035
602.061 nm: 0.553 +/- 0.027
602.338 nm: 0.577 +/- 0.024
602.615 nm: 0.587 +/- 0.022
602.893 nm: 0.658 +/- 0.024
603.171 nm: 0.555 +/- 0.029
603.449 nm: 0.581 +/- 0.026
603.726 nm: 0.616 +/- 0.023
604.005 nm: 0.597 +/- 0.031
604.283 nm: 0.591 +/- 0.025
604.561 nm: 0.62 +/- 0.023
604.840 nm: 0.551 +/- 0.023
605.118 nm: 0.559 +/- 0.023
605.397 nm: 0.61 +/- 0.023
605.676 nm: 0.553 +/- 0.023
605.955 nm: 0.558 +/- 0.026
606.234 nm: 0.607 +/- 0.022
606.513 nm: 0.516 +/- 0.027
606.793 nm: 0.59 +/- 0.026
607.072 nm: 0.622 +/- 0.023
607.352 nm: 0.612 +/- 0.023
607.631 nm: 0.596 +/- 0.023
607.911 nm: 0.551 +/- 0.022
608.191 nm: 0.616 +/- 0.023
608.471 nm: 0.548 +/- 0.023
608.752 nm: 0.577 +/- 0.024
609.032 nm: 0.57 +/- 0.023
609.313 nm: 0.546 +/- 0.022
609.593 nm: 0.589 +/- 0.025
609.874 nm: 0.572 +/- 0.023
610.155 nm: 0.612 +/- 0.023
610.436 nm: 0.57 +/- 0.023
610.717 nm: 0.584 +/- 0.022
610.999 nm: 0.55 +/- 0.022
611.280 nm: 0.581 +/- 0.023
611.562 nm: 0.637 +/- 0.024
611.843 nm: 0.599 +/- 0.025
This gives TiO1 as 0.02 mag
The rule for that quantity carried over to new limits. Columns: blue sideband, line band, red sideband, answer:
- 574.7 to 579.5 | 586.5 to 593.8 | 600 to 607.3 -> 0.10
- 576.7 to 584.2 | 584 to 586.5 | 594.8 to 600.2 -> 0.01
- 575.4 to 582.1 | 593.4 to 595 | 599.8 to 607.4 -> 0.03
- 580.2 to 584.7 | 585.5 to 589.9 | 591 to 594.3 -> 0.11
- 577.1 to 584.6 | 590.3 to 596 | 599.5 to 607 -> 0.04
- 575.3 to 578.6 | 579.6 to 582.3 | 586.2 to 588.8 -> -0.03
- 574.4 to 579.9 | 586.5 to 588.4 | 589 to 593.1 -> -0.04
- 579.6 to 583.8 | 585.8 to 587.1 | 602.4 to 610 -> 0.03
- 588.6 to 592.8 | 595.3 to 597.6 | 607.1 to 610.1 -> -0.10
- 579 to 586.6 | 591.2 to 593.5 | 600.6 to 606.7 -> 0.05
